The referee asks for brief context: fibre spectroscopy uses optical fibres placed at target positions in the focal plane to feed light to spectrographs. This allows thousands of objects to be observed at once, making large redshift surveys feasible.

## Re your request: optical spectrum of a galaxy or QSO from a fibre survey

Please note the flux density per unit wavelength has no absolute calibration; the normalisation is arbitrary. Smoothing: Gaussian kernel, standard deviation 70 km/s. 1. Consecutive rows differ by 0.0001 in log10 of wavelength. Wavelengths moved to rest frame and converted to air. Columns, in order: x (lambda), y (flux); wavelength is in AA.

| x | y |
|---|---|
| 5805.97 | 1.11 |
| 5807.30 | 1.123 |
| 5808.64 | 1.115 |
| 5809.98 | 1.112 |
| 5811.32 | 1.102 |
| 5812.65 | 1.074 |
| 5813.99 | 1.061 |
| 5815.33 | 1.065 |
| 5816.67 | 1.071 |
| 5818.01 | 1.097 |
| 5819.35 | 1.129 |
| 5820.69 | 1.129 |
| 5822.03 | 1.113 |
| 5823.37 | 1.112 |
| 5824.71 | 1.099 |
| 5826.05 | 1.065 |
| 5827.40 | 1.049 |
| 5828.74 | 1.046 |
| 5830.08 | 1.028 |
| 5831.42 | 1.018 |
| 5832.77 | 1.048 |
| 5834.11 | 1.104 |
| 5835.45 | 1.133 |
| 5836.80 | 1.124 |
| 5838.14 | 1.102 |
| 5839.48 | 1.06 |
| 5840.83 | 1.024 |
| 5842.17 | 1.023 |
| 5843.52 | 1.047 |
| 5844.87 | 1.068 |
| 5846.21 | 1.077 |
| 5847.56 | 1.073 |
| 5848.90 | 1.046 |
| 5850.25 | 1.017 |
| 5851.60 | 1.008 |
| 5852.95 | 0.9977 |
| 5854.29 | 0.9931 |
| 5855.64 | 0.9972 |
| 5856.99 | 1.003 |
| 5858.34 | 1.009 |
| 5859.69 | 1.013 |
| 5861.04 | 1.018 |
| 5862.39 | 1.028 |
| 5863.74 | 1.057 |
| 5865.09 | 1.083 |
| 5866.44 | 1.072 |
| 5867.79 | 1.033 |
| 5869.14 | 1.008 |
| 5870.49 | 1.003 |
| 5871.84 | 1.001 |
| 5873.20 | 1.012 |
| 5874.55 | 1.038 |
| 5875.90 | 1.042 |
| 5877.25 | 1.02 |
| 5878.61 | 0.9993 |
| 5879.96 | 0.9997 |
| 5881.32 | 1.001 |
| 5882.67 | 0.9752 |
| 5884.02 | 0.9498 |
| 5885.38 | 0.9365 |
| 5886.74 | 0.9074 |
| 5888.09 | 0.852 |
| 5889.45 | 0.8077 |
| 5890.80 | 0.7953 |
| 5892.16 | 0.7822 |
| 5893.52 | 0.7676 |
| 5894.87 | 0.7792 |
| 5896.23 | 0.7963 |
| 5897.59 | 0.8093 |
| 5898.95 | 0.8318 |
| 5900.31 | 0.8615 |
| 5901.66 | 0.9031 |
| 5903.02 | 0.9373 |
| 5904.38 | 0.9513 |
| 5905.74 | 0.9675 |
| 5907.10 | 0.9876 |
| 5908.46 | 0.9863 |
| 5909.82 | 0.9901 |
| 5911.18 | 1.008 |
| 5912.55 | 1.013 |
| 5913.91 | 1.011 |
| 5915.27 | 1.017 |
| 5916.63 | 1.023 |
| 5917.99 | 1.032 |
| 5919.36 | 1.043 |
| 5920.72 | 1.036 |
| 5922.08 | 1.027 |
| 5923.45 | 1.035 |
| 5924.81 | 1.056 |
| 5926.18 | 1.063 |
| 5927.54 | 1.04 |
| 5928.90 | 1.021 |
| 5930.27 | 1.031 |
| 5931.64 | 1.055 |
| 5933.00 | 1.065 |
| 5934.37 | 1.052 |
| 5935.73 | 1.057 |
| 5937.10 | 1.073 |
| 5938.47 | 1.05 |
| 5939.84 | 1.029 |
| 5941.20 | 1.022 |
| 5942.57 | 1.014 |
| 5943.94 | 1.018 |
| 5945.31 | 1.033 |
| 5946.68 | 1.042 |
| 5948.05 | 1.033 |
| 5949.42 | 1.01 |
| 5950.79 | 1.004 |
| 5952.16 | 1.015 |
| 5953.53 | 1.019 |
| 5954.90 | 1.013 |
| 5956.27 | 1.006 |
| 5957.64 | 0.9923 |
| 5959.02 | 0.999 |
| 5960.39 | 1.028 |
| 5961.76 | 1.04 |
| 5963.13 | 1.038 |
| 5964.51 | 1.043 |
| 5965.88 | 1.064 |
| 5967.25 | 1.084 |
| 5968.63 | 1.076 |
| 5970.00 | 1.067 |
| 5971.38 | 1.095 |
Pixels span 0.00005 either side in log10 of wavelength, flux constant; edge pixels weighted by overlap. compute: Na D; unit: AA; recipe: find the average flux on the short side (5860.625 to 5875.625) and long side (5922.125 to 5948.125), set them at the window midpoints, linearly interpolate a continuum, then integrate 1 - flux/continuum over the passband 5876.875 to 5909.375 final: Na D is 4.3 AA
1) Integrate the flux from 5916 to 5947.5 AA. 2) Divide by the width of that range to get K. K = 1.04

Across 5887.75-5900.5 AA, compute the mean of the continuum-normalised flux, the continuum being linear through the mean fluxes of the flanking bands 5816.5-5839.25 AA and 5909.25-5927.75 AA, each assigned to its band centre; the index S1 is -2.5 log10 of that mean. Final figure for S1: 0.28 mag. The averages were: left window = 1.09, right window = 1.03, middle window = 0.805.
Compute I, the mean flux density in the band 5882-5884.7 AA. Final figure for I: 0.963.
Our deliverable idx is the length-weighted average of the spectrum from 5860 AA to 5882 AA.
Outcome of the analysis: 1.03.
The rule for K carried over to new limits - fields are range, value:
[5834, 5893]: 1.01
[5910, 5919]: 1.02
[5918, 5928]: 1.04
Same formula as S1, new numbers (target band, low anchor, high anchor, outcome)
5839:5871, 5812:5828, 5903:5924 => 0.03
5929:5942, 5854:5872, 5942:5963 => -0.03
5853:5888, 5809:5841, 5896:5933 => 0.03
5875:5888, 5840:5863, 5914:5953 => 0.06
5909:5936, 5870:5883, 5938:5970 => -0.01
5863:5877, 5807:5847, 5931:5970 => 0.03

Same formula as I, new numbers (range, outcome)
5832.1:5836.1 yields 1.1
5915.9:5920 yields 1.03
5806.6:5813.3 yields 1.11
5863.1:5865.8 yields 1.07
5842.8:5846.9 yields 1.06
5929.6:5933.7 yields 1.05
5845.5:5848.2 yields 1.08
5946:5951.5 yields 1.02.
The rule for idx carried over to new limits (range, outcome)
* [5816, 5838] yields 1.09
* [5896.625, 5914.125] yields 0.939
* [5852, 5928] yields 0.971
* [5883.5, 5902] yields 0.839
